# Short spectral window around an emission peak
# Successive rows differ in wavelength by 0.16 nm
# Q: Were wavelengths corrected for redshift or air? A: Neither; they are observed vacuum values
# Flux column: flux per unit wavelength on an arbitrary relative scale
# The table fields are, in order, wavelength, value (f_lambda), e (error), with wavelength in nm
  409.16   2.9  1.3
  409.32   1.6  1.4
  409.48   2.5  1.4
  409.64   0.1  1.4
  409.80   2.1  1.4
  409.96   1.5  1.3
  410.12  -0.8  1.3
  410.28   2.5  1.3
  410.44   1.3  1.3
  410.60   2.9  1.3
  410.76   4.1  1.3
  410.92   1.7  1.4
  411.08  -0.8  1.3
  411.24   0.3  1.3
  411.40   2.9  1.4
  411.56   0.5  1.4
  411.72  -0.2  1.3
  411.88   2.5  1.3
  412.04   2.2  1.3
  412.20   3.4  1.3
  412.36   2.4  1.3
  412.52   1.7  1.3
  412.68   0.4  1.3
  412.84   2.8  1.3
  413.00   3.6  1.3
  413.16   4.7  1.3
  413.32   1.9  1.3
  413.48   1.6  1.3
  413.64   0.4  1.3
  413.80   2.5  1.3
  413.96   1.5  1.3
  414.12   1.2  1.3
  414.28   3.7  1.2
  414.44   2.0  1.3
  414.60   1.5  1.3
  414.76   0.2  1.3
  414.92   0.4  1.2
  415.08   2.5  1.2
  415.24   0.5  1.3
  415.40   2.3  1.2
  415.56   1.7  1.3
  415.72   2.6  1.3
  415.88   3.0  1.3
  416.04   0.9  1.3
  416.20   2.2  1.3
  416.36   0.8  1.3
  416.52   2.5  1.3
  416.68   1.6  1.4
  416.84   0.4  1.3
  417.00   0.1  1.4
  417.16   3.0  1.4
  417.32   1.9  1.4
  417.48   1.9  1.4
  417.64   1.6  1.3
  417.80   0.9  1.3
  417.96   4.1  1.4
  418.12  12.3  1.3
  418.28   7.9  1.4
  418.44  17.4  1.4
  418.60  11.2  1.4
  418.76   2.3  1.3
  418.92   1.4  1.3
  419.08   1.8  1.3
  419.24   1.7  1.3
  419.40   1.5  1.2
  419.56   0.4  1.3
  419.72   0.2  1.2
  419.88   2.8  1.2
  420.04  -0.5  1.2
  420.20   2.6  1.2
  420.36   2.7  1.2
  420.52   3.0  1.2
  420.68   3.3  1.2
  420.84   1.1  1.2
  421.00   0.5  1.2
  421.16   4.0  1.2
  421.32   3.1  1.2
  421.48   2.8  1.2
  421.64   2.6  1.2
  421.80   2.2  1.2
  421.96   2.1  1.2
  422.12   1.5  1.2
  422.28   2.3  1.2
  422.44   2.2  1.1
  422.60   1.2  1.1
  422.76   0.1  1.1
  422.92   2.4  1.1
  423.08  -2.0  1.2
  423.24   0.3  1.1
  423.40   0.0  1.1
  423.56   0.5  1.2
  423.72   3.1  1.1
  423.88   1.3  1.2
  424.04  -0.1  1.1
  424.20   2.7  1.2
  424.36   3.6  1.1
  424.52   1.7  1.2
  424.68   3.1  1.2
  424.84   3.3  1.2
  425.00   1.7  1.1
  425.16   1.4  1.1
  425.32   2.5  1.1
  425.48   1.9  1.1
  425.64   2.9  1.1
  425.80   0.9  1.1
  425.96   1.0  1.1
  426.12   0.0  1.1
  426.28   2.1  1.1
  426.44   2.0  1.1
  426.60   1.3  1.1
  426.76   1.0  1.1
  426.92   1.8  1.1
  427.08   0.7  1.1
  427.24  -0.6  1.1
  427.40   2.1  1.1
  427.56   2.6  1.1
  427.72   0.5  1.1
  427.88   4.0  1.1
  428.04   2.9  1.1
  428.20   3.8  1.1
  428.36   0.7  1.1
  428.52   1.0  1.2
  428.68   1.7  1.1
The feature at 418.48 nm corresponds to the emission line [O II]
